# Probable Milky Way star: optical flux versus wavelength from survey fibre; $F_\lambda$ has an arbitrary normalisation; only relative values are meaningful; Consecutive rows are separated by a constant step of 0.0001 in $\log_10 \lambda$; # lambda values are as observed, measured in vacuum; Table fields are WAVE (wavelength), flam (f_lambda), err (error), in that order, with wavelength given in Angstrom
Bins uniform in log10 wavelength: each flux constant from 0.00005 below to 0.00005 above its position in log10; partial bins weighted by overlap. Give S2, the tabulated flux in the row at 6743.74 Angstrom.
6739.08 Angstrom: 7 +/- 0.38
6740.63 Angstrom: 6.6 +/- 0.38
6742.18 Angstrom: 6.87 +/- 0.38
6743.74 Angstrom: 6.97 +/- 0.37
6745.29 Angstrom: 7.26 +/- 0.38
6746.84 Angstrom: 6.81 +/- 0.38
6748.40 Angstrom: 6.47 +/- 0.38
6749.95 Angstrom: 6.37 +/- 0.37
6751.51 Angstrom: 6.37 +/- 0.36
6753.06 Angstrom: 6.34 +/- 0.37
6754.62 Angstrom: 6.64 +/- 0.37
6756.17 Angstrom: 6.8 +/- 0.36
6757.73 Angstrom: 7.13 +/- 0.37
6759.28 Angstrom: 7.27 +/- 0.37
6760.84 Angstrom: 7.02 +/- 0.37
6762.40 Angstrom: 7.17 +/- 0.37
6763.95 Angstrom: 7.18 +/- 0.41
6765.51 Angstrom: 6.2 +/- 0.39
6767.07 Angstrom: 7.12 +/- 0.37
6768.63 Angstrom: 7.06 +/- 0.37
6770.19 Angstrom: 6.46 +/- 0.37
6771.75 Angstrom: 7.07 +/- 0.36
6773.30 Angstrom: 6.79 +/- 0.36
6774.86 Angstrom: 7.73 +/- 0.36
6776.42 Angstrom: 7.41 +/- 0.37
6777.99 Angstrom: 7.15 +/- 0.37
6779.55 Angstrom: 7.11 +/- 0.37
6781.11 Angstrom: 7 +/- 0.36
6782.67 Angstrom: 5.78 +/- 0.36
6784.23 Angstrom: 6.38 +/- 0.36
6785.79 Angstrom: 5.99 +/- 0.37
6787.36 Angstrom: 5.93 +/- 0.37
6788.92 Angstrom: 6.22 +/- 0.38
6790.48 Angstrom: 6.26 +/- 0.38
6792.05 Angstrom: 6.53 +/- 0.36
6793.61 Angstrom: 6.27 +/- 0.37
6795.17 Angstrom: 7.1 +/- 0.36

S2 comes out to 6.97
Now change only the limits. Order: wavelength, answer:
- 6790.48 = 6.26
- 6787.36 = 5.93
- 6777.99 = 7.15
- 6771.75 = 7.07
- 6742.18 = 6.87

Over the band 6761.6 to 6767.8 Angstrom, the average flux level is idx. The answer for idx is 6.92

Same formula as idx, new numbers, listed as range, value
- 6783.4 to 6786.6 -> 6.17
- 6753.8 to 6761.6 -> 6.97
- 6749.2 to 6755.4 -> 6.43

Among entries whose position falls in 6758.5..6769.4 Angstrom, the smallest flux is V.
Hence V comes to 6.2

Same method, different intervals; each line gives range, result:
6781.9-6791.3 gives 5.78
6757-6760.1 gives 7.13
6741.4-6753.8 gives 6.34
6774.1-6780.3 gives 7.11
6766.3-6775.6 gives 6.46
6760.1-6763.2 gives 7.02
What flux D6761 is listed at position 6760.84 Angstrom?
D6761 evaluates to 7.02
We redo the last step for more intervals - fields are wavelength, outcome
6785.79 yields 5.99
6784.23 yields 6.38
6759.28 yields 7.27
